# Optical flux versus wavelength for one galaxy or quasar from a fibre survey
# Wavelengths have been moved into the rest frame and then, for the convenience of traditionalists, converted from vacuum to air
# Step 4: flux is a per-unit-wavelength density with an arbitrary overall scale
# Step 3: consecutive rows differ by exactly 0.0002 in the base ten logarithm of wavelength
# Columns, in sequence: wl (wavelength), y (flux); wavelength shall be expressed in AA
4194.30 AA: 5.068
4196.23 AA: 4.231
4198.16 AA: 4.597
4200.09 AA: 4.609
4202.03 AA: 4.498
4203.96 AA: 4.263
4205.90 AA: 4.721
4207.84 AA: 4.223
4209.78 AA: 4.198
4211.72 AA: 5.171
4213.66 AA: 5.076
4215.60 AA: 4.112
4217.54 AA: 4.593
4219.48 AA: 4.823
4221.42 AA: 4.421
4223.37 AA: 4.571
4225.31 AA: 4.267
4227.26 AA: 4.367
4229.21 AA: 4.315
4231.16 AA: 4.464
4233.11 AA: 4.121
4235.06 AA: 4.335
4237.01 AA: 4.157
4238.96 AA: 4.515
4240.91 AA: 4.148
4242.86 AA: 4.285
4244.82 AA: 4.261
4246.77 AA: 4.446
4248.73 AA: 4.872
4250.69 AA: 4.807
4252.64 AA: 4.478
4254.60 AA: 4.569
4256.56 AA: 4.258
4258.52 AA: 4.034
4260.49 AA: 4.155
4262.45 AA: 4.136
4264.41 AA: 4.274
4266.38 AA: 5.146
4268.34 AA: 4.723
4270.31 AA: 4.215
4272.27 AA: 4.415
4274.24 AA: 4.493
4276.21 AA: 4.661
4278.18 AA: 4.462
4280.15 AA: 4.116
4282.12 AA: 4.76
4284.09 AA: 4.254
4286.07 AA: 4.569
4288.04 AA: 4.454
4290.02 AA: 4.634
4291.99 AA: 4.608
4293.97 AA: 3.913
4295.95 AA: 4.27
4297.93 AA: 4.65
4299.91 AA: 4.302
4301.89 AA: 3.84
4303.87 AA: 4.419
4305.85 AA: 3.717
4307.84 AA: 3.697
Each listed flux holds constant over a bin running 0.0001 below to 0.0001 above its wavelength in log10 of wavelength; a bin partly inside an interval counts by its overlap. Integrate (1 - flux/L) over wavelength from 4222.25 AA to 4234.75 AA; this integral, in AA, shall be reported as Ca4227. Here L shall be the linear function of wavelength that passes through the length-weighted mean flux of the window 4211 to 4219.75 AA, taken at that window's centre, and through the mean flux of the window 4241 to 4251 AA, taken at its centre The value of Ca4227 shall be 0.8 AA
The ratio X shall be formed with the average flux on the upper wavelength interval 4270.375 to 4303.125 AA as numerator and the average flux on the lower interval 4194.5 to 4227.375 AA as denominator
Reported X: 0.97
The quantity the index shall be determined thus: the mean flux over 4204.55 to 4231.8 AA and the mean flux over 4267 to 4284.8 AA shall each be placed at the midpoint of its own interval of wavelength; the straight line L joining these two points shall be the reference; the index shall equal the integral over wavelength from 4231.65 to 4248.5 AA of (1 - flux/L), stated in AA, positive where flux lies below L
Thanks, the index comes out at 0.7 AA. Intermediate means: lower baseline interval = 4.52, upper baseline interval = 4.47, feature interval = 4.32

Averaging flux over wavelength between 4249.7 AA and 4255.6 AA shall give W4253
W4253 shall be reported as 4.62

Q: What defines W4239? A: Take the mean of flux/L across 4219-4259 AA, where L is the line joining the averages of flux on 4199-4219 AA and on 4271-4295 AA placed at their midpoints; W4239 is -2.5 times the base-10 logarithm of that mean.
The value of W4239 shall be 0.03 mag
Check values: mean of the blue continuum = 4.55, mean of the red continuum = 4.44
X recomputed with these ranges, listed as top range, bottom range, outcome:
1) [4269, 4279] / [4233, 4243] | 1.04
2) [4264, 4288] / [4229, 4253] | 1.02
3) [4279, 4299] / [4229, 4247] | 1.03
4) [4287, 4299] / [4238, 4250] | 1.00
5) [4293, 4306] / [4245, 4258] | 0.92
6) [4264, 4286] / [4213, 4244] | 1.02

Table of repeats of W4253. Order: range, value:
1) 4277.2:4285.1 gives 4.4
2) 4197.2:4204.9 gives 4.49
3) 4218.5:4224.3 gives 4.61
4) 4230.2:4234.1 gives 4.29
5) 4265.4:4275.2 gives 4.6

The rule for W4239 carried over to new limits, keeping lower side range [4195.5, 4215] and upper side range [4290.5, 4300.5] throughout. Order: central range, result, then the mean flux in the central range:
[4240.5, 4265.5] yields 0.02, 4.37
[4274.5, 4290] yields -0.02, 4.48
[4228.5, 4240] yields 0.04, 4.32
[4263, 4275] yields -0.03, 4.53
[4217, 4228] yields 0.00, 4.51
